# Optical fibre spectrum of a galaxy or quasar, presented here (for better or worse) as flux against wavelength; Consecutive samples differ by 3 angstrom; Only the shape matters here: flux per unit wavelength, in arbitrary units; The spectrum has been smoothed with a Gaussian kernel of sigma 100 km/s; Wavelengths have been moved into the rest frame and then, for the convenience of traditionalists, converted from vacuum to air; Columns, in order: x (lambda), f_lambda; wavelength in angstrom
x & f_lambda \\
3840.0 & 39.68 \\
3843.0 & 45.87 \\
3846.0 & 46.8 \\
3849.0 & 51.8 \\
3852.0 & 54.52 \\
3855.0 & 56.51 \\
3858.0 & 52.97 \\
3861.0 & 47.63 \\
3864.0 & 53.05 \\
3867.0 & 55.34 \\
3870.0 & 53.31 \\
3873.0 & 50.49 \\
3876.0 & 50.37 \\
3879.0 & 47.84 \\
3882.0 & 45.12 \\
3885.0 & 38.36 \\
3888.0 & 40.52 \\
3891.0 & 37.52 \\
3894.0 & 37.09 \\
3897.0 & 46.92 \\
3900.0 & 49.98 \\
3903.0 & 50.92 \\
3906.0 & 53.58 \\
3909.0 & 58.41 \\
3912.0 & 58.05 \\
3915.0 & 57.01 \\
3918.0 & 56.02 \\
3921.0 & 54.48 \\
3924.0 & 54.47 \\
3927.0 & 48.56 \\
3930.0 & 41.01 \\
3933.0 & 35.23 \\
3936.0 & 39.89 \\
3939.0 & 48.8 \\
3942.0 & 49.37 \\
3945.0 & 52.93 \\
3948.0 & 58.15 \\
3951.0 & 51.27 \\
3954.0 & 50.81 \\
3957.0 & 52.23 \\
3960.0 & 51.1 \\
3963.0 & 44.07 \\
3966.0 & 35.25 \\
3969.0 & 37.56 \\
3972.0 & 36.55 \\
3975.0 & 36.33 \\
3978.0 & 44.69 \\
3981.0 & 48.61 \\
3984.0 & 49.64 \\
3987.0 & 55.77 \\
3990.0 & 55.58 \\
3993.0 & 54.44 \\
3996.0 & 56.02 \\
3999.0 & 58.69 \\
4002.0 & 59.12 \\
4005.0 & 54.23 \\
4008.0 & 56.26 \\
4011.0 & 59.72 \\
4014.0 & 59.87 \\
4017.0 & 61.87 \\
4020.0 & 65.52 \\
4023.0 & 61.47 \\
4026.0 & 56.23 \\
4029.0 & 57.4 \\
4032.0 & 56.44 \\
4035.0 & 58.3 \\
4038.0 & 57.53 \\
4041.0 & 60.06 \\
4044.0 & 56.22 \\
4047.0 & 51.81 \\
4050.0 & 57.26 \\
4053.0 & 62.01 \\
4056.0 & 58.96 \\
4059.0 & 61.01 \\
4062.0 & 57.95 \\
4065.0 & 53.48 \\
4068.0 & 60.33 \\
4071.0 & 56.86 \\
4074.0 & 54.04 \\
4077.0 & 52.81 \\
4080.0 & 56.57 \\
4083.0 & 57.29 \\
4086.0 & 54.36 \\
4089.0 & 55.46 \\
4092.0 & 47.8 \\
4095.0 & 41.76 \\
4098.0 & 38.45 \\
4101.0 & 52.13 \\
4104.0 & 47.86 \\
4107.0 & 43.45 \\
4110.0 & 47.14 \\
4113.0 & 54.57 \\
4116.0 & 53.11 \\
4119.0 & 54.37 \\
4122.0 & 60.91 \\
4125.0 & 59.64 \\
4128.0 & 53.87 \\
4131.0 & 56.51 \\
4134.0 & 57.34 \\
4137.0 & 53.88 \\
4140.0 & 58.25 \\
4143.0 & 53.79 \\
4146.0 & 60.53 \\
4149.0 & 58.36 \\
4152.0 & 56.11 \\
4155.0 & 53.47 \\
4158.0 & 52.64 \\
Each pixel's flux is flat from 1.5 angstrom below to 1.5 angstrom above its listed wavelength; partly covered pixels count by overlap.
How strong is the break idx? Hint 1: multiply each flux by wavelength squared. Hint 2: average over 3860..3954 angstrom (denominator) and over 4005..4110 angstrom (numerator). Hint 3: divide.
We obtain 1.2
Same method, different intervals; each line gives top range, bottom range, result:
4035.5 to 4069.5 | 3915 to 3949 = 1.25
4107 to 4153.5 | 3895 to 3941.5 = 1.23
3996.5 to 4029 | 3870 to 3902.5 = 1.40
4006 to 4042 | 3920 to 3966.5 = 1.28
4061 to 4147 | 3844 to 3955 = 1.20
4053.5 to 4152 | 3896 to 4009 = 1.17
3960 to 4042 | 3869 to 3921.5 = 1.14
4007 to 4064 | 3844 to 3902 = 1.32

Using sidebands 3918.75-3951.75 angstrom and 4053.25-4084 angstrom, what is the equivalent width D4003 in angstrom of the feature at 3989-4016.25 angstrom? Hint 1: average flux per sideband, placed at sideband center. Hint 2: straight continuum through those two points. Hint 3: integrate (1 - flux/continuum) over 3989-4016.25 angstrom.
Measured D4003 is -2.2 angstrom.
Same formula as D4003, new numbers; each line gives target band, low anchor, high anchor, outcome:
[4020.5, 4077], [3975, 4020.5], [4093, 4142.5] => -4.0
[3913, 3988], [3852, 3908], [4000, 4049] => 7.8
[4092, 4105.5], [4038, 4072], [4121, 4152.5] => 2.8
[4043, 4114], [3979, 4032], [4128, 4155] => 4.3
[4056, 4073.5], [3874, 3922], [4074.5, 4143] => -2.0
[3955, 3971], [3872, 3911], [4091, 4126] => 1.3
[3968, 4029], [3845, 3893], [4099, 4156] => -2.4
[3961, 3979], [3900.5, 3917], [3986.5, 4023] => 5.6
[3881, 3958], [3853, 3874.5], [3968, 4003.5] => 3.9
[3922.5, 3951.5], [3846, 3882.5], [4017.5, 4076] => 3.4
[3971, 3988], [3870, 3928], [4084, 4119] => 1.4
